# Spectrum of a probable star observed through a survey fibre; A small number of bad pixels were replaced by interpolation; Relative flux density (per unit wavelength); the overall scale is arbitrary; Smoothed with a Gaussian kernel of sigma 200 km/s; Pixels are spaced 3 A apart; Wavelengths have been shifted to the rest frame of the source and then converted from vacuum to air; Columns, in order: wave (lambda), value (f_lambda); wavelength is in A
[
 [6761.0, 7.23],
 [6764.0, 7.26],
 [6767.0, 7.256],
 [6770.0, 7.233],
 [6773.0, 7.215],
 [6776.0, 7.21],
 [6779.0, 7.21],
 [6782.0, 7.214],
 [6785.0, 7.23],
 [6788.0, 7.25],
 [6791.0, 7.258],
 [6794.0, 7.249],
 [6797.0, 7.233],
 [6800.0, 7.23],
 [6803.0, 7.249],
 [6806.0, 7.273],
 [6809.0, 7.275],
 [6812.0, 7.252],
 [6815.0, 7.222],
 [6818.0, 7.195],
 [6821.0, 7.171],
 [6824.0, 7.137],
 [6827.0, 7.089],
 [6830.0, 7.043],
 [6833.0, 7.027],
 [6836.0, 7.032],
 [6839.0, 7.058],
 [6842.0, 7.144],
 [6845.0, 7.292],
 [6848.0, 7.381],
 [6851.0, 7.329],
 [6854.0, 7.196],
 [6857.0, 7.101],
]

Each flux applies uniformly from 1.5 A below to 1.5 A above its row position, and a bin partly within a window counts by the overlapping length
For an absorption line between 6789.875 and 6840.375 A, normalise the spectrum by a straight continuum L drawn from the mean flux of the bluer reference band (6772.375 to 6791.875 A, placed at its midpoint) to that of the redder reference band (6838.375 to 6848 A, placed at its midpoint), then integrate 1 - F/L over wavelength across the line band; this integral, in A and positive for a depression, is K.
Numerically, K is 0.3 A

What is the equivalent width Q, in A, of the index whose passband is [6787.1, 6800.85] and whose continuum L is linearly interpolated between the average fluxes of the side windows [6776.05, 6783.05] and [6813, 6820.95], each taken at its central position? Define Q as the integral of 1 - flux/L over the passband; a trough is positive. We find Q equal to -0.1 A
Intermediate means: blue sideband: 7.21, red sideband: 7.2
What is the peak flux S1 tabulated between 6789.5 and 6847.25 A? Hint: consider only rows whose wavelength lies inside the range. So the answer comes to 7.292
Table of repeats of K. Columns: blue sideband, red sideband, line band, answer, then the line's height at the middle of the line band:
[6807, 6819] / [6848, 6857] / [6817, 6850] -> 0.5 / 7.25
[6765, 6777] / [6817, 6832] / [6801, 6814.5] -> -0.2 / 7.16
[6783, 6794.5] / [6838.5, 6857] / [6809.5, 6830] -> 0.2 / 7.24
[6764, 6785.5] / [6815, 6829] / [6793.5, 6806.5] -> -0.1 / 7.19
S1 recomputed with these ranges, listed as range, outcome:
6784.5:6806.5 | 7.273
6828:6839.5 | 7.058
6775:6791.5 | 7.258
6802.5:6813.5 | 7.275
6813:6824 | 7.222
